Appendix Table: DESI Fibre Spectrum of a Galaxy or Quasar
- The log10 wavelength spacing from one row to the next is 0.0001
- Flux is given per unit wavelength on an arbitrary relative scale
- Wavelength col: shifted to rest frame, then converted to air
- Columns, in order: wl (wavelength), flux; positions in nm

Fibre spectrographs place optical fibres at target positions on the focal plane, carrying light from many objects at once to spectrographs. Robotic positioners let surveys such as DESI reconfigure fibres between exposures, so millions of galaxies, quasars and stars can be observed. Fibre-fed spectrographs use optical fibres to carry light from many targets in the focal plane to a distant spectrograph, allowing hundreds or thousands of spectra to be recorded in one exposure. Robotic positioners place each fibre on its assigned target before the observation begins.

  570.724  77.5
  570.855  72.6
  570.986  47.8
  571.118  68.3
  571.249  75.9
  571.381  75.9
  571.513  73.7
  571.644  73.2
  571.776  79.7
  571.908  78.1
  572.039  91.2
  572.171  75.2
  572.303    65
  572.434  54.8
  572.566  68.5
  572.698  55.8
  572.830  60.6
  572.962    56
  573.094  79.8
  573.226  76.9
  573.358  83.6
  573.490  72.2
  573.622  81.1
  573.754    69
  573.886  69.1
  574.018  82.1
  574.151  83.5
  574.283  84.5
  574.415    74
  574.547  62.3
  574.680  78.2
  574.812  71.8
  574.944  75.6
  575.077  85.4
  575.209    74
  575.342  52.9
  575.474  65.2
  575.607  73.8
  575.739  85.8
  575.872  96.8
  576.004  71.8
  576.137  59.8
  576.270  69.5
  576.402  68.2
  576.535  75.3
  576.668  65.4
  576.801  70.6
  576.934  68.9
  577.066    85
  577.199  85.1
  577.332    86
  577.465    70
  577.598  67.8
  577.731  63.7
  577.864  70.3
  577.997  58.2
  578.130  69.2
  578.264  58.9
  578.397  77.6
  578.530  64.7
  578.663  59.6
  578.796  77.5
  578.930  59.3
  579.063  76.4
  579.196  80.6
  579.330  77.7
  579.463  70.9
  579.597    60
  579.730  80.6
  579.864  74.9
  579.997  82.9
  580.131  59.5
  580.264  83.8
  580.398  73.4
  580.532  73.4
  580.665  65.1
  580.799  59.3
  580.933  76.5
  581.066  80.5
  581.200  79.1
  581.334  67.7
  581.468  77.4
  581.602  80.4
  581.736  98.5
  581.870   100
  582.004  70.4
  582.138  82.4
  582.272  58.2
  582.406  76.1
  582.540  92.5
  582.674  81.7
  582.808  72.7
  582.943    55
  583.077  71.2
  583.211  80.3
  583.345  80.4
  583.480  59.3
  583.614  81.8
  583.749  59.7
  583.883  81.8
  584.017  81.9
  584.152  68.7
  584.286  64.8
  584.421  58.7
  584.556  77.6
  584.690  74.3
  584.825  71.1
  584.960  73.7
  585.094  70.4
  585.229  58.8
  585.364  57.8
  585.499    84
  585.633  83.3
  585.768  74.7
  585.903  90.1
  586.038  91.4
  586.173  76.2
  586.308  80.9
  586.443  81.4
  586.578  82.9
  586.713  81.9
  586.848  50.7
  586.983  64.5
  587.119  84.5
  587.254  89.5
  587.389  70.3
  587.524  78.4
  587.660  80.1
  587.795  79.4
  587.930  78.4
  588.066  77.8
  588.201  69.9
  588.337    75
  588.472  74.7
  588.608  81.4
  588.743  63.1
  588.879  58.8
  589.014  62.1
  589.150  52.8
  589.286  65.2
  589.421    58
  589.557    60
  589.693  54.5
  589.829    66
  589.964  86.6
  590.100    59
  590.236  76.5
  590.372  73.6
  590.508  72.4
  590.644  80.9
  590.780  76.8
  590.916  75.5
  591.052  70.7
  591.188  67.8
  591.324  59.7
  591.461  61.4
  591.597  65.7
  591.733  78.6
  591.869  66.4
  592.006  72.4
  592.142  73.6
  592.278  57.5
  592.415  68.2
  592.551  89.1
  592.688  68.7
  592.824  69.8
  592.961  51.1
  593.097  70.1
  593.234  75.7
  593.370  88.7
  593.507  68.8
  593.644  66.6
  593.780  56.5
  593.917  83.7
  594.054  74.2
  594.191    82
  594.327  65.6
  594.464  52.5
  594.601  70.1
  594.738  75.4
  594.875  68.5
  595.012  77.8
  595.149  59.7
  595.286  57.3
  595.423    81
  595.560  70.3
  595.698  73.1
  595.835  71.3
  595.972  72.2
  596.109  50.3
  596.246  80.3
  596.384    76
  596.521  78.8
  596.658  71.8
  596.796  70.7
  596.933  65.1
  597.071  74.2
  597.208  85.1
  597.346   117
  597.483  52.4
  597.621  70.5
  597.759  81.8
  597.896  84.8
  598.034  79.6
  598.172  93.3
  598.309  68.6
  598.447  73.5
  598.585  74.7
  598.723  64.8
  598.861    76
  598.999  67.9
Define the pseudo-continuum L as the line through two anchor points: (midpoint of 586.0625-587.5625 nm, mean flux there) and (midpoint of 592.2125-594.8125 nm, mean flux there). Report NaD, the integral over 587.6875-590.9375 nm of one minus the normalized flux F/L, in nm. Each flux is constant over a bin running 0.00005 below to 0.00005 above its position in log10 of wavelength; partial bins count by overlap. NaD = 0.19 nm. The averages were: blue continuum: 76.9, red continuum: 70.2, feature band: 70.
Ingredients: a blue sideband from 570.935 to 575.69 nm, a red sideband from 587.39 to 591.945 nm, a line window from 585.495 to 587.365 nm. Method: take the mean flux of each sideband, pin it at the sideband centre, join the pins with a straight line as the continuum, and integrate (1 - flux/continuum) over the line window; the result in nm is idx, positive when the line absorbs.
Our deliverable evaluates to -0.239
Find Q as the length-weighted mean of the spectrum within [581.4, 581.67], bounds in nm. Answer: 78.8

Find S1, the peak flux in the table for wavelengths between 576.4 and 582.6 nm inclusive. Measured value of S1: 100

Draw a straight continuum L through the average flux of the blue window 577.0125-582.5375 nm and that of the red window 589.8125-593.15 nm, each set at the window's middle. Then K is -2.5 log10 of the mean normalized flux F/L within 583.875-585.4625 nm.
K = 0.04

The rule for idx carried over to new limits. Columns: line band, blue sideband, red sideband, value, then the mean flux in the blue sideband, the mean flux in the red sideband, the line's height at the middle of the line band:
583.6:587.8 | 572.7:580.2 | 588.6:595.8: -0.28 nm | 72.4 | 69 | 70.4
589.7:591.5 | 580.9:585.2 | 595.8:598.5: 0.11 nm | 75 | 76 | 75.5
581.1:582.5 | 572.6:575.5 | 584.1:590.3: -0.14 nm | 72.5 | 72.2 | 72.3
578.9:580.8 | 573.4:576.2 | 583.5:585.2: 0.01 nm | 74.8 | 71.4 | 73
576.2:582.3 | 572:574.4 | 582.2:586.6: 0.03 nm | 72.5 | 74.3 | 73.5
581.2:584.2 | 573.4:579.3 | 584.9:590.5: -0.15 nm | 72.7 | 72.6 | 72.7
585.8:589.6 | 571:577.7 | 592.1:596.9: -0.12 nm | 73.2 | 70.4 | 71.4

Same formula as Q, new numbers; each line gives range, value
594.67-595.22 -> 70.3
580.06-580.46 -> 72.3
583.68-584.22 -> 73.1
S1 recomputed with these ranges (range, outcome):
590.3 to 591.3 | 80.9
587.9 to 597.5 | 117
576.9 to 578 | 86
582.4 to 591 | 92.5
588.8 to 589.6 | 65.2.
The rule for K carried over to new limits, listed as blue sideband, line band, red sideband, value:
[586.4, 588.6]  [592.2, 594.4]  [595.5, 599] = 0.066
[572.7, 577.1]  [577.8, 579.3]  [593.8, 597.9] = 0.070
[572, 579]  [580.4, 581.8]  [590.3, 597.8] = -0.058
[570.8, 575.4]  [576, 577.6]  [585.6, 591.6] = -0.007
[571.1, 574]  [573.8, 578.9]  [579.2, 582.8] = 0.023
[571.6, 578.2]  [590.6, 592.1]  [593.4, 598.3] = 0.040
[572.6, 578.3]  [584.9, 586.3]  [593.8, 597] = -0.071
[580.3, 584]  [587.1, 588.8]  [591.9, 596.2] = -0.062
